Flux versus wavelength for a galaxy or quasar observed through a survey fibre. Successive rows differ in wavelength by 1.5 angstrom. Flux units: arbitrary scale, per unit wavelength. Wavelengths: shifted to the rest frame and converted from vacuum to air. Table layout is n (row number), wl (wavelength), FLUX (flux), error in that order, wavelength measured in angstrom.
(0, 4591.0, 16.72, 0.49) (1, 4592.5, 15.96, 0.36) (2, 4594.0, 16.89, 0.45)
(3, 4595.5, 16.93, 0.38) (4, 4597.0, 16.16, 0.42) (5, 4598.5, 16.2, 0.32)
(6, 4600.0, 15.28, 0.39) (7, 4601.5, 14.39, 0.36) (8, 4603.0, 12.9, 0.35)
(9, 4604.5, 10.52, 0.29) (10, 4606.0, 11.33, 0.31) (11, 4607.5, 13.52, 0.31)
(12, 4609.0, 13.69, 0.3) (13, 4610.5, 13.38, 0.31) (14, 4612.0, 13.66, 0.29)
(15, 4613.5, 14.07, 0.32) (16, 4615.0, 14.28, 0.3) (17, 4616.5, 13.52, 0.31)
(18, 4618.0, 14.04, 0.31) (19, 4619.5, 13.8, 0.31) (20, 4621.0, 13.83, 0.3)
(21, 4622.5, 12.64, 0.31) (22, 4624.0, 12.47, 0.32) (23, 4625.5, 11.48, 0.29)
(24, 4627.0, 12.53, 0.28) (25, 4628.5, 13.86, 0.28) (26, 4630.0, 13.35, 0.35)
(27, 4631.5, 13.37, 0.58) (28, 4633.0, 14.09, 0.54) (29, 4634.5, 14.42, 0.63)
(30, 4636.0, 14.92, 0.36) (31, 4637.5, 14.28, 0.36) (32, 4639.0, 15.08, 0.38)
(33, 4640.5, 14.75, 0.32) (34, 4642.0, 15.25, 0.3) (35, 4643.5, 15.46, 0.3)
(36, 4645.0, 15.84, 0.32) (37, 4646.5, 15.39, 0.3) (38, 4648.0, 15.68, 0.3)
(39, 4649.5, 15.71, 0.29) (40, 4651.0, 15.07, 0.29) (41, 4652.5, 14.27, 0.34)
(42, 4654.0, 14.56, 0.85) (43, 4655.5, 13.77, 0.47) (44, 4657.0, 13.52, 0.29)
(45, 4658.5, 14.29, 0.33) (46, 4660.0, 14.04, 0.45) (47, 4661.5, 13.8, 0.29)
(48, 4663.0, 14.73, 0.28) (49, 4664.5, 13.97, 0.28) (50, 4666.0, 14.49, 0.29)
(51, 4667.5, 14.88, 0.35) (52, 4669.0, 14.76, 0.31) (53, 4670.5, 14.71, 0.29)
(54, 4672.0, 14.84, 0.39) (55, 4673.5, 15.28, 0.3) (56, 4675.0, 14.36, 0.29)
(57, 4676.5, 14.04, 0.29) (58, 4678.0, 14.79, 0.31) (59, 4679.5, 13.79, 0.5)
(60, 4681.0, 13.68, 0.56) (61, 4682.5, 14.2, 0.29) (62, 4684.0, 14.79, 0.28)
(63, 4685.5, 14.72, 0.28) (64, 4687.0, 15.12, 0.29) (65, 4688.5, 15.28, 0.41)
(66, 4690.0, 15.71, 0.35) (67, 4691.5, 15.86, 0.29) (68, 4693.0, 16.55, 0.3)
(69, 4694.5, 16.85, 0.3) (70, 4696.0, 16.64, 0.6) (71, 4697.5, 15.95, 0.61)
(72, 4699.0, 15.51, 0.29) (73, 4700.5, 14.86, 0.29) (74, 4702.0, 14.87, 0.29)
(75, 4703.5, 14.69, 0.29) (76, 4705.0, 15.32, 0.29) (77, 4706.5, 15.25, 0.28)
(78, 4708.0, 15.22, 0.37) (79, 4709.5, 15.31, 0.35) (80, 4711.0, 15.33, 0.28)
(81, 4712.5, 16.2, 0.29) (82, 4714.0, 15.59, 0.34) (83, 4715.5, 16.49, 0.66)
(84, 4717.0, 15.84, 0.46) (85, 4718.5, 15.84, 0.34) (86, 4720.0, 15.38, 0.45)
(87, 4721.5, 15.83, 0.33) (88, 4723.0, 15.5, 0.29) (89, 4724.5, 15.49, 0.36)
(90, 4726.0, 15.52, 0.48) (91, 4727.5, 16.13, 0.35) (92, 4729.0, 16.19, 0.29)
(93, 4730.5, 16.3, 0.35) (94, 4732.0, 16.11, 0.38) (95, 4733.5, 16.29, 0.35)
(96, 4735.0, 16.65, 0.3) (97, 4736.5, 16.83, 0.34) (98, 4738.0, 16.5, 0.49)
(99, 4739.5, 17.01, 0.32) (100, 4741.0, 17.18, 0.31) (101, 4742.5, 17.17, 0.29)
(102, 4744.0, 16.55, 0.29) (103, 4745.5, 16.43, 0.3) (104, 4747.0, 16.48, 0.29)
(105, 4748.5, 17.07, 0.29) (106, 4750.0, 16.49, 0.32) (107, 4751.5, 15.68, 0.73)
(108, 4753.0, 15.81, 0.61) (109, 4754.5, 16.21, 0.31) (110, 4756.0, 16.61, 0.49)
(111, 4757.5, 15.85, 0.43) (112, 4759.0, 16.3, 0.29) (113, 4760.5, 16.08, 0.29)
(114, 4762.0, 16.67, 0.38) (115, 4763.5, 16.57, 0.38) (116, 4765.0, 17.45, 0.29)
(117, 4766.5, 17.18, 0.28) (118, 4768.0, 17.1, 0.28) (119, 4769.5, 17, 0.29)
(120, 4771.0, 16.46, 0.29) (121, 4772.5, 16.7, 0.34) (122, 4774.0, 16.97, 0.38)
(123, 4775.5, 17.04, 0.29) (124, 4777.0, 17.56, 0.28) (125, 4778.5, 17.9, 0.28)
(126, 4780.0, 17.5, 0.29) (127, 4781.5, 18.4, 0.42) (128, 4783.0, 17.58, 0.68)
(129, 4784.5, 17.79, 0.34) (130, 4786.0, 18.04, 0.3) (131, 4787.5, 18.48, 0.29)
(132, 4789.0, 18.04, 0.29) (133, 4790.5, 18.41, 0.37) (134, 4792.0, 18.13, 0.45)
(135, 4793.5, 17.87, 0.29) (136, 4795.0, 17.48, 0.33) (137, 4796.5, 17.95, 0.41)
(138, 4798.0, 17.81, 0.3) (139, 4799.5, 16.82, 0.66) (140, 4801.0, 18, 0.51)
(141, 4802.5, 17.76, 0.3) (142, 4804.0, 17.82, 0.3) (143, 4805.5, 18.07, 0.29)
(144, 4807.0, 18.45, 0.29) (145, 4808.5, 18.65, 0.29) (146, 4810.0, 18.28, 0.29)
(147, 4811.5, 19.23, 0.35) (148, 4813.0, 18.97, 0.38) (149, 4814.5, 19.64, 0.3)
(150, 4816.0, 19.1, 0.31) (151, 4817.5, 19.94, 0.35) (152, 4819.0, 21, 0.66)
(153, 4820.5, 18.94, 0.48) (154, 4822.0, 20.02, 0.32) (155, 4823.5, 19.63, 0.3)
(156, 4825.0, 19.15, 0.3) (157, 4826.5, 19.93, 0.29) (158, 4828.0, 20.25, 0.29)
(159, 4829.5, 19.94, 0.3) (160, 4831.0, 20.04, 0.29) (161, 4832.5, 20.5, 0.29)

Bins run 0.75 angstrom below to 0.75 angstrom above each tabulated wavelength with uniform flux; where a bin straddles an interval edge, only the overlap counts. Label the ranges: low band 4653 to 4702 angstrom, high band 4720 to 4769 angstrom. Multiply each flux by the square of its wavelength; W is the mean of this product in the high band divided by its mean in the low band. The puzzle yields 1.14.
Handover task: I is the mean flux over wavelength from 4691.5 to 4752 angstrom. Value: 16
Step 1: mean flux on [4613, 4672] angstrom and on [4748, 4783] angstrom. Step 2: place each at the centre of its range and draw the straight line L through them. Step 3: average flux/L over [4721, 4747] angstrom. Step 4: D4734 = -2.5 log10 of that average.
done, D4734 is -0.01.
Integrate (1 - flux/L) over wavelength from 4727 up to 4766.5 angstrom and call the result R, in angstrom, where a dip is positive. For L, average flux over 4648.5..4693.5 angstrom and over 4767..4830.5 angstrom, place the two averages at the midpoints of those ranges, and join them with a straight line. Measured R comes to 0.8 angstrom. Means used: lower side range 14.6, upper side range 18.3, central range 16.5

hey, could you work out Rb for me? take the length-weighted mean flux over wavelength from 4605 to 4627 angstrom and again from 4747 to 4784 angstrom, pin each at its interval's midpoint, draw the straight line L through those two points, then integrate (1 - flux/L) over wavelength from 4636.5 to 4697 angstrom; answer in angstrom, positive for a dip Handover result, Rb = -1.85 angstrom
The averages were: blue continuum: 13.2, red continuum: 16.8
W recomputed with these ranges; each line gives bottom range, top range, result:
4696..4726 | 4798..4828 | 1.27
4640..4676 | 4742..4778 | 1.18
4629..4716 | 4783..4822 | 1.31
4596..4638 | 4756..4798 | 1.36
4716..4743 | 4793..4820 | 1.18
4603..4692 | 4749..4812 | 1.30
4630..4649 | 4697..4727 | 1.08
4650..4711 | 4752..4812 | 1.22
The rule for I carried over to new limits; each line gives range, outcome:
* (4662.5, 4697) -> 15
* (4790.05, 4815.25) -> 18.2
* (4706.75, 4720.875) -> 15.7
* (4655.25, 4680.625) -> 14.4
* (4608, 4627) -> 13.4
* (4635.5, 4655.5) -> 15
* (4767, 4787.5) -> 17.4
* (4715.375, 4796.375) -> 16.8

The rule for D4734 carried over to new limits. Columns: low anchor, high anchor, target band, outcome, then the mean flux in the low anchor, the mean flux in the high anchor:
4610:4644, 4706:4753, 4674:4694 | 0.02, 13.8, 16.1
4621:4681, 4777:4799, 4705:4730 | 0.03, 14.3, 17.9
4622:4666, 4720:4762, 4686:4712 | -0.01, 14.2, 16.3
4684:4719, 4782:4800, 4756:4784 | 0.02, 15.6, 17.9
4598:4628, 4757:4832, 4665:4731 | 0.02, 13.4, 18.1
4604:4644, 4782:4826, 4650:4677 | 0.02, 13.6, 18.5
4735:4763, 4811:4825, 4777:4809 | 0.03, 16.5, 19.6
